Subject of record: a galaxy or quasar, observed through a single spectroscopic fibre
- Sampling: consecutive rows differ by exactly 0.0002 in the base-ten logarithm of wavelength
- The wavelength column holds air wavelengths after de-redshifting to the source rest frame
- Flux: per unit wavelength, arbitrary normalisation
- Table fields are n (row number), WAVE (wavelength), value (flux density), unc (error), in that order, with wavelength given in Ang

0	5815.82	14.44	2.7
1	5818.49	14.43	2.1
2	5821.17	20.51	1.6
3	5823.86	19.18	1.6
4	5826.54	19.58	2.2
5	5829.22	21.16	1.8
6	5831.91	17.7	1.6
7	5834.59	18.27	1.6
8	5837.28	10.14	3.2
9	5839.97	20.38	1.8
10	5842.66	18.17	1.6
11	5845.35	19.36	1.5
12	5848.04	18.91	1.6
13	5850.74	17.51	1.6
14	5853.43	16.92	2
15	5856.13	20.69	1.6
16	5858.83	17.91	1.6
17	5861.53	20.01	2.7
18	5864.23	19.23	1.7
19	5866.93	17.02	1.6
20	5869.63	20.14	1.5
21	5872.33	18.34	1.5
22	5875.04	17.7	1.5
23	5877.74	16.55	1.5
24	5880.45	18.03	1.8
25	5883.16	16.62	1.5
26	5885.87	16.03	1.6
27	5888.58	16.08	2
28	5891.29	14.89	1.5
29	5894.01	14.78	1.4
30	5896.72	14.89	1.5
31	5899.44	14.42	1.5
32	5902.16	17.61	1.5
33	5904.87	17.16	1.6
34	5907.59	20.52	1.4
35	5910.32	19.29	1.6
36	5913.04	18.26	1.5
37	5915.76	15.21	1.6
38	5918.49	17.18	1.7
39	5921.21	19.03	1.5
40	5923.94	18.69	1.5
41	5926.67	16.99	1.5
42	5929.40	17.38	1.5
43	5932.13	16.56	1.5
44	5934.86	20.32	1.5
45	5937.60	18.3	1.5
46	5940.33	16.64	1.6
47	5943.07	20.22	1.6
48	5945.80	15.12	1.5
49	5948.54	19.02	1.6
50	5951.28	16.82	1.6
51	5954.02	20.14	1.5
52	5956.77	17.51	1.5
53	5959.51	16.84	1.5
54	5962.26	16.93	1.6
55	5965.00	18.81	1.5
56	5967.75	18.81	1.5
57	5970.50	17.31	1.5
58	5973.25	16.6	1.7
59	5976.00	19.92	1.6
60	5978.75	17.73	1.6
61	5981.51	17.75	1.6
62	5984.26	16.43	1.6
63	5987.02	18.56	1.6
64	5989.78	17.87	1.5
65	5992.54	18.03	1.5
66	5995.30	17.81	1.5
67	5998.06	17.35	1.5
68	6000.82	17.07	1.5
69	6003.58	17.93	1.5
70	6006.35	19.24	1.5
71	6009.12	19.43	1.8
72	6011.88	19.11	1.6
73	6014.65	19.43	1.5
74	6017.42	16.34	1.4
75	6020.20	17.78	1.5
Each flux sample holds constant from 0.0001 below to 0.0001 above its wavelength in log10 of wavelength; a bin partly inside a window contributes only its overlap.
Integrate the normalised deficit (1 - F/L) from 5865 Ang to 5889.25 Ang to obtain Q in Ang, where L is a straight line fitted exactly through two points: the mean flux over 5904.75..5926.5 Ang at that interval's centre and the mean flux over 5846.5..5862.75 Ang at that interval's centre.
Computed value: 1.3 Ang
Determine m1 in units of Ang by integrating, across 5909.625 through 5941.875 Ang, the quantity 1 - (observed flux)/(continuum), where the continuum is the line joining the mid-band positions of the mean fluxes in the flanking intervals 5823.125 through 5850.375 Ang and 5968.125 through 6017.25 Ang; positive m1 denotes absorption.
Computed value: 0.60 Ang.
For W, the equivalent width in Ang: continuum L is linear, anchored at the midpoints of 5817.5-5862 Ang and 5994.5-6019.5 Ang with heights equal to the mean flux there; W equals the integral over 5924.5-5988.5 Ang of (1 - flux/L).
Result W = 1.22 Ang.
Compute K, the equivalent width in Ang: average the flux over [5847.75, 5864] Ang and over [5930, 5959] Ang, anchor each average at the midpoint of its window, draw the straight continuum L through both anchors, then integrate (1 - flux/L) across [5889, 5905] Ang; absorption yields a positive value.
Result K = 2.5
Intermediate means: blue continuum 18.7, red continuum 18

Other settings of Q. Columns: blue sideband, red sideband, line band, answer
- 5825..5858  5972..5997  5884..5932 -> 2.9 Ang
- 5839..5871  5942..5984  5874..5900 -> 3.6 Ang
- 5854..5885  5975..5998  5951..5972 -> 0.1 Ang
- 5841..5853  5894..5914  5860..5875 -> -0.7 Ang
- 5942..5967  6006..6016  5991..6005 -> 1.0 Ang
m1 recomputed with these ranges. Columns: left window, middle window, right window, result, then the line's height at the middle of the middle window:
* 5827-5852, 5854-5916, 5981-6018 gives 1.9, 18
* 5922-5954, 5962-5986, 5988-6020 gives 0.2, 18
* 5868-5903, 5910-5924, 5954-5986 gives -0.6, 17.1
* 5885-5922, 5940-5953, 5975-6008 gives -0.3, 17.4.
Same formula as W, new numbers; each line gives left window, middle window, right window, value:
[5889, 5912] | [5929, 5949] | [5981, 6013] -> -0.8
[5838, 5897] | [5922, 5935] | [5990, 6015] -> 0.1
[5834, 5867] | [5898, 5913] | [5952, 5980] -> 0.2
